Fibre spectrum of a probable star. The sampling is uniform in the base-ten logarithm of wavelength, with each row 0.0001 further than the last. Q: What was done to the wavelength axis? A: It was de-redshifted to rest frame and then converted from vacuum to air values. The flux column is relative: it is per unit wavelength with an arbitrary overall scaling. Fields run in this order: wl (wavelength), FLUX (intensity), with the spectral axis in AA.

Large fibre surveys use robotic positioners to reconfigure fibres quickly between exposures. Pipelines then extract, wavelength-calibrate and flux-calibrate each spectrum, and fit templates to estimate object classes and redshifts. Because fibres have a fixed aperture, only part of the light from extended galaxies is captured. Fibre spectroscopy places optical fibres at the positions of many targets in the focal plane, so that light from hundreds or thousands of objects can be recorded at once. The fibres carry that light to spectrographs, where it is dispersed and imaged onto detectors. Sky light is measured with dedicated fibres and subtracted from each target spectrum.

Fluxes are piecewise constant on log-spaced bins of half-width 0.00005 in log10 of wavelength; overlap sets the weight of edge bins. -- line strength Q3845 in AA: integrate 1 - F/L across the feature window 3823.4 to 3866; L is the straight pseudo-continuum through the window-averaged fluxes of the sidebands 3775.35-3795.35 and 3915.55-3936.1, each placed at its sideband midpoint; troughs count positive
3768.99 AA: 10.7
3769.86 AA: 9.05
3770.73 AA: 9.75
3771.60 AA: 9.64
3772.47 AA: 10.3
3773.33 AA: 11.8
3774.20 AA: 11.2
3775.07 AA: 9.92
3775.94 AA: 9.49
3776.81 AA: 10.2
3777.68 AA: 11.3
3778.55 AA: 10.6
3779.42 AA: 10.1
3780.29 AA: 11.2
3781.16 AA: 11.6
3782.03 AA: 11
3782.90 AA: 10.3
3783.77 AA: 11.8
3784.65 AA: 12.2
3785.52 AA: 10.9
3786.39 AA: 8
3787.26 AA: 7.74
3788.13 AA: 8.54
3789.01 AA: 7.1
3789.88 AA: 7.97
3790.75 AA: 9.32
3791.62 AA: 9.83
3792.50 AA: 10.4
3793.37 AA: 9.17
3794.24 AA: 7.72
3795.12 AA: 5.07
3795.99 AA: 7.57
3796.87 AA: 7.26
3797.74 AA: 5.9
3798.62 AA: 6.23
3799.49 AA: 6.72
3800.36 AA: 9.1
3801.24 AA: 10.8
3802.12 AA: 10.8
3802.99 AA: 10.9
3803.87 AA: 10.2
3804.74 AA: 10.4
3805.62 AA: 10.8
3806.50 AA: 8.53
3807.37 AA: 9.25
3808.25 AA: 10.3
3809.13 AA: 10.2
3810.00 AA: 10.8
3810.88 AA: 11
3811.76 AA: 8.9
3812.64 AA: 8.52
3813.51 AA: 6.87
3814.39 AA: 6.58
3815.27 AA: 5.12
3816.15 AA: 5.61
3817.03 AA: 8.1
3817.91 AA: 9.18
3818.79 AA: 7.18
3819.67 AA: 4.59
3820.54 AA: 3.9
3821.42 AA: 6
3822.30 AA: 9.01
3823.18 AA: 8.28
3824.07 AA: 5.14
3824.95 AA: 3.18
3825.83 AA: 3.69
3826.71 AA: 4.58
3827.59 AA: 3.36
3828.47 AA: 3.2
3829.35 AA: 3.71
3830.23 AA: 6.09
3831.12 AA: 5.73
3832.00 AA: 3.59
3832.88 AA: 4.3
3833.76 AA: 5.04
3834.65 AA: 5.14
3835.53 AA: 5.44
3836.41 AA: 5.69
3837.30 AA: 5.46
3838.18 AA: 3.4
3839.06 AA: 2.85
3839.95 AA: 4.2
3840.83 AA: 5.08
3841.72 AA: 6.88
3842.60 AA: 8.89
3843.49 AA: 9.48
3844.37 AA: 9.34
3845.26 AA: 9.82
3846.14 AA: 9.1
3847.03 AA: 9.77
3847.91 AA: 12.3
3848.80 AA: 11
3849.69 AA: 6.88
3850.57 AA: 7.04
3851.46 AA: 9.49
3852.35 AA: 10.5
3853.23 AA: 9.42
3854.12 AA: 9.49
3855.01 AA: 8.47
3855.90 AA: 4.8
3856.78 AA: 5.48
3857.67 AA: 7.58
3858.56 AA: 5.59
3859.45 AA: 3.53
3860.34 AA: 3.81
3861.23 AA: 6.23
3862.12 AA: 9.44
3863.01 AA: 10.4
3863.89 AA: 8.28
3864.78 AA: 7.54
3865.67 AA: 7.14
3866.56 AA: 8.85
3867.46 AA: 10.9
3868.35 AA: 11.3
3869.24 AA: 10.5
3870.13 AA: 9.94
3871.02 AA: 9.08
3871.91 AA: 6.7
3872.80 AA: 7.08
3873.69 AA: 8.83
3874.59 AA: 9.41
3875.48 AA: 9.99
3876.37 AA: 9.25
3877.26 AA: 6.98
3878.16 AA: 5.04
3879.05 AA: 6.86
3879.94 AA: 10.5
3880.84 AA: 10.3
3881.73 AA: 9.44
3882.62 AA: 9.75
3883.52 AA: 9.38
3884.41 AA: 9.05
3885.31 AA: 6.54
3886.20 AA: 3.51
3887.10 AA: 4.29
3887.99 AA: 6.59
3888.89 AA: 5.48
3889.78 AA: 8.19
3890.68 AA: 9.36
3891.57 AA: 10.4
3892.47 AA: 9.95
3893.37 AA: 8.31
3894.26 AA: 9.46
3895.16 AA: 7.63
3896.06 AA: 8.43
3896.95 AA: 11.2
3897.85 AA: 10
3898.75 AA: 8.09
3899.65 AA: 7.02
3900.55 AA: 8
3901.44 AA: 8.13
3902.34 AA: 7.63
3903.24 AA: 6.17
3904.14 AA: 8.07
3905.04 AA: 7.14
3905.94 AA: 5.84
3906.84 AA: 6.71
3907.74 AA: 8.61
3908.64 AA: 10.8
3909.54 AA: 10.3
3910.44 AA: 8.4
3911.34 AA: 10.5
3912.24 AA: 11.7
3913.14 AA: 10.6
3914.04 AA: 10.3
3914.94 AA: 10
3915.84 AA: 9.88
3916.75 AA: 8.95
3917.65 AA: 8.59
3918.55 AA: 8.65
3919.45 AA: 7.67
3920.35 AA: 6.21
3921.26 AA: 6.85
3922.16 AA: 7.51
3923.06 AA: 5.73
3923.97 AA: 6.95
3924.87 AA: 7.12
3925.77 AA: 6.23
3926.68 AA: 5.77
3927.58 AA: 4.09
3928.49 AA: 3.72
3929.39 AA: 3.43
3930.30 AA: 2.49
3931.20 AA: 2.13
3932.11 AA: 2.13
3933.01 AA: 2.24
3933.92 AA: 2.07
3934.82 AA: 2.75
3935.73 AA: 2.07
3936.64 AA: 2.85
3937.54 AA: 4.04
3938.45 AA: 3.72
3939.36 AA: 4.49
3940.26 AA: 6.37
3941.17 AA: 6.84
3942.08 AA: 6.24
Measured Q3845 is 6.3 AA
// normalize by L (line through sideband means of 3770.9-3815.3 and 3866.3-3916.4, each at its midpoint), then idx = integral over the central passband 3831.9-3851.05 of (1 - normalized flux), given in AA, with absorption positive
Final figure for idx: 4.4 AA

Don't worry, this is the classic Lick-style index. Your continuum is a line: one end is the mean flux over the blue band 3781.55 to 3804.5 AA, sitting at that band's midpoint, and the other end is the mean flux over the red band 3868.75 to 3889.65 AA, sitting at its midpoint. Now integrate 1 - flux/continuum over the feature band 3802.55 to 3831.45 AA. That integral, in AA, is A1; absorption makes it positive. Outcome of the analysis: 4.9 AA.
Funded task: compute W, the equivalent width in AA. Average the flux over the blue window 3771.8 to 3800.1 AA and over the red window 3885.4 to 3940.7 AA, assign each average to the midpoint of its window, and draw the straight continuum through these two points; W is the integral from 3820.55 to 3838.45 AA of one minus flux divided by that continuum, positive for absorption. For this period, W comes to 7.4 AA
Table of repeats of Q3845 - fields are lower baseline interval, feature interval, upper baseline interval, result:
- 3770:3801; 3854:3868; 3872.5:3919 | 2.3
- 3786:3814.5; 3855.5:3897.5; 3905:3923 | 3.3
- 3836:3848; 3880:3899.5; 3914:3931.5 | -4.5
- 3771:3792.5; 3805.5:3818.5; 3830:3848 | -0.6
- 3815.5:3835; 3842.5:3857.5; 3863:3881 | -3.7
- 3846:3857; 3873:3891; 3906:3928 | 1.3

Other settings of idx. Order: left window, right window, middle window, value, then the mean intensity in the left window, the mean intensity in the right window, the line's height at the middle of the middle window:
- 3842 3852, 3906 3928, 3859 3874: 1.36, 9.34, 8.22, 9.03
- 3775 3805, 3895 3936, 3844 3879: -1.31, 9.34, 7.07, 8.04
